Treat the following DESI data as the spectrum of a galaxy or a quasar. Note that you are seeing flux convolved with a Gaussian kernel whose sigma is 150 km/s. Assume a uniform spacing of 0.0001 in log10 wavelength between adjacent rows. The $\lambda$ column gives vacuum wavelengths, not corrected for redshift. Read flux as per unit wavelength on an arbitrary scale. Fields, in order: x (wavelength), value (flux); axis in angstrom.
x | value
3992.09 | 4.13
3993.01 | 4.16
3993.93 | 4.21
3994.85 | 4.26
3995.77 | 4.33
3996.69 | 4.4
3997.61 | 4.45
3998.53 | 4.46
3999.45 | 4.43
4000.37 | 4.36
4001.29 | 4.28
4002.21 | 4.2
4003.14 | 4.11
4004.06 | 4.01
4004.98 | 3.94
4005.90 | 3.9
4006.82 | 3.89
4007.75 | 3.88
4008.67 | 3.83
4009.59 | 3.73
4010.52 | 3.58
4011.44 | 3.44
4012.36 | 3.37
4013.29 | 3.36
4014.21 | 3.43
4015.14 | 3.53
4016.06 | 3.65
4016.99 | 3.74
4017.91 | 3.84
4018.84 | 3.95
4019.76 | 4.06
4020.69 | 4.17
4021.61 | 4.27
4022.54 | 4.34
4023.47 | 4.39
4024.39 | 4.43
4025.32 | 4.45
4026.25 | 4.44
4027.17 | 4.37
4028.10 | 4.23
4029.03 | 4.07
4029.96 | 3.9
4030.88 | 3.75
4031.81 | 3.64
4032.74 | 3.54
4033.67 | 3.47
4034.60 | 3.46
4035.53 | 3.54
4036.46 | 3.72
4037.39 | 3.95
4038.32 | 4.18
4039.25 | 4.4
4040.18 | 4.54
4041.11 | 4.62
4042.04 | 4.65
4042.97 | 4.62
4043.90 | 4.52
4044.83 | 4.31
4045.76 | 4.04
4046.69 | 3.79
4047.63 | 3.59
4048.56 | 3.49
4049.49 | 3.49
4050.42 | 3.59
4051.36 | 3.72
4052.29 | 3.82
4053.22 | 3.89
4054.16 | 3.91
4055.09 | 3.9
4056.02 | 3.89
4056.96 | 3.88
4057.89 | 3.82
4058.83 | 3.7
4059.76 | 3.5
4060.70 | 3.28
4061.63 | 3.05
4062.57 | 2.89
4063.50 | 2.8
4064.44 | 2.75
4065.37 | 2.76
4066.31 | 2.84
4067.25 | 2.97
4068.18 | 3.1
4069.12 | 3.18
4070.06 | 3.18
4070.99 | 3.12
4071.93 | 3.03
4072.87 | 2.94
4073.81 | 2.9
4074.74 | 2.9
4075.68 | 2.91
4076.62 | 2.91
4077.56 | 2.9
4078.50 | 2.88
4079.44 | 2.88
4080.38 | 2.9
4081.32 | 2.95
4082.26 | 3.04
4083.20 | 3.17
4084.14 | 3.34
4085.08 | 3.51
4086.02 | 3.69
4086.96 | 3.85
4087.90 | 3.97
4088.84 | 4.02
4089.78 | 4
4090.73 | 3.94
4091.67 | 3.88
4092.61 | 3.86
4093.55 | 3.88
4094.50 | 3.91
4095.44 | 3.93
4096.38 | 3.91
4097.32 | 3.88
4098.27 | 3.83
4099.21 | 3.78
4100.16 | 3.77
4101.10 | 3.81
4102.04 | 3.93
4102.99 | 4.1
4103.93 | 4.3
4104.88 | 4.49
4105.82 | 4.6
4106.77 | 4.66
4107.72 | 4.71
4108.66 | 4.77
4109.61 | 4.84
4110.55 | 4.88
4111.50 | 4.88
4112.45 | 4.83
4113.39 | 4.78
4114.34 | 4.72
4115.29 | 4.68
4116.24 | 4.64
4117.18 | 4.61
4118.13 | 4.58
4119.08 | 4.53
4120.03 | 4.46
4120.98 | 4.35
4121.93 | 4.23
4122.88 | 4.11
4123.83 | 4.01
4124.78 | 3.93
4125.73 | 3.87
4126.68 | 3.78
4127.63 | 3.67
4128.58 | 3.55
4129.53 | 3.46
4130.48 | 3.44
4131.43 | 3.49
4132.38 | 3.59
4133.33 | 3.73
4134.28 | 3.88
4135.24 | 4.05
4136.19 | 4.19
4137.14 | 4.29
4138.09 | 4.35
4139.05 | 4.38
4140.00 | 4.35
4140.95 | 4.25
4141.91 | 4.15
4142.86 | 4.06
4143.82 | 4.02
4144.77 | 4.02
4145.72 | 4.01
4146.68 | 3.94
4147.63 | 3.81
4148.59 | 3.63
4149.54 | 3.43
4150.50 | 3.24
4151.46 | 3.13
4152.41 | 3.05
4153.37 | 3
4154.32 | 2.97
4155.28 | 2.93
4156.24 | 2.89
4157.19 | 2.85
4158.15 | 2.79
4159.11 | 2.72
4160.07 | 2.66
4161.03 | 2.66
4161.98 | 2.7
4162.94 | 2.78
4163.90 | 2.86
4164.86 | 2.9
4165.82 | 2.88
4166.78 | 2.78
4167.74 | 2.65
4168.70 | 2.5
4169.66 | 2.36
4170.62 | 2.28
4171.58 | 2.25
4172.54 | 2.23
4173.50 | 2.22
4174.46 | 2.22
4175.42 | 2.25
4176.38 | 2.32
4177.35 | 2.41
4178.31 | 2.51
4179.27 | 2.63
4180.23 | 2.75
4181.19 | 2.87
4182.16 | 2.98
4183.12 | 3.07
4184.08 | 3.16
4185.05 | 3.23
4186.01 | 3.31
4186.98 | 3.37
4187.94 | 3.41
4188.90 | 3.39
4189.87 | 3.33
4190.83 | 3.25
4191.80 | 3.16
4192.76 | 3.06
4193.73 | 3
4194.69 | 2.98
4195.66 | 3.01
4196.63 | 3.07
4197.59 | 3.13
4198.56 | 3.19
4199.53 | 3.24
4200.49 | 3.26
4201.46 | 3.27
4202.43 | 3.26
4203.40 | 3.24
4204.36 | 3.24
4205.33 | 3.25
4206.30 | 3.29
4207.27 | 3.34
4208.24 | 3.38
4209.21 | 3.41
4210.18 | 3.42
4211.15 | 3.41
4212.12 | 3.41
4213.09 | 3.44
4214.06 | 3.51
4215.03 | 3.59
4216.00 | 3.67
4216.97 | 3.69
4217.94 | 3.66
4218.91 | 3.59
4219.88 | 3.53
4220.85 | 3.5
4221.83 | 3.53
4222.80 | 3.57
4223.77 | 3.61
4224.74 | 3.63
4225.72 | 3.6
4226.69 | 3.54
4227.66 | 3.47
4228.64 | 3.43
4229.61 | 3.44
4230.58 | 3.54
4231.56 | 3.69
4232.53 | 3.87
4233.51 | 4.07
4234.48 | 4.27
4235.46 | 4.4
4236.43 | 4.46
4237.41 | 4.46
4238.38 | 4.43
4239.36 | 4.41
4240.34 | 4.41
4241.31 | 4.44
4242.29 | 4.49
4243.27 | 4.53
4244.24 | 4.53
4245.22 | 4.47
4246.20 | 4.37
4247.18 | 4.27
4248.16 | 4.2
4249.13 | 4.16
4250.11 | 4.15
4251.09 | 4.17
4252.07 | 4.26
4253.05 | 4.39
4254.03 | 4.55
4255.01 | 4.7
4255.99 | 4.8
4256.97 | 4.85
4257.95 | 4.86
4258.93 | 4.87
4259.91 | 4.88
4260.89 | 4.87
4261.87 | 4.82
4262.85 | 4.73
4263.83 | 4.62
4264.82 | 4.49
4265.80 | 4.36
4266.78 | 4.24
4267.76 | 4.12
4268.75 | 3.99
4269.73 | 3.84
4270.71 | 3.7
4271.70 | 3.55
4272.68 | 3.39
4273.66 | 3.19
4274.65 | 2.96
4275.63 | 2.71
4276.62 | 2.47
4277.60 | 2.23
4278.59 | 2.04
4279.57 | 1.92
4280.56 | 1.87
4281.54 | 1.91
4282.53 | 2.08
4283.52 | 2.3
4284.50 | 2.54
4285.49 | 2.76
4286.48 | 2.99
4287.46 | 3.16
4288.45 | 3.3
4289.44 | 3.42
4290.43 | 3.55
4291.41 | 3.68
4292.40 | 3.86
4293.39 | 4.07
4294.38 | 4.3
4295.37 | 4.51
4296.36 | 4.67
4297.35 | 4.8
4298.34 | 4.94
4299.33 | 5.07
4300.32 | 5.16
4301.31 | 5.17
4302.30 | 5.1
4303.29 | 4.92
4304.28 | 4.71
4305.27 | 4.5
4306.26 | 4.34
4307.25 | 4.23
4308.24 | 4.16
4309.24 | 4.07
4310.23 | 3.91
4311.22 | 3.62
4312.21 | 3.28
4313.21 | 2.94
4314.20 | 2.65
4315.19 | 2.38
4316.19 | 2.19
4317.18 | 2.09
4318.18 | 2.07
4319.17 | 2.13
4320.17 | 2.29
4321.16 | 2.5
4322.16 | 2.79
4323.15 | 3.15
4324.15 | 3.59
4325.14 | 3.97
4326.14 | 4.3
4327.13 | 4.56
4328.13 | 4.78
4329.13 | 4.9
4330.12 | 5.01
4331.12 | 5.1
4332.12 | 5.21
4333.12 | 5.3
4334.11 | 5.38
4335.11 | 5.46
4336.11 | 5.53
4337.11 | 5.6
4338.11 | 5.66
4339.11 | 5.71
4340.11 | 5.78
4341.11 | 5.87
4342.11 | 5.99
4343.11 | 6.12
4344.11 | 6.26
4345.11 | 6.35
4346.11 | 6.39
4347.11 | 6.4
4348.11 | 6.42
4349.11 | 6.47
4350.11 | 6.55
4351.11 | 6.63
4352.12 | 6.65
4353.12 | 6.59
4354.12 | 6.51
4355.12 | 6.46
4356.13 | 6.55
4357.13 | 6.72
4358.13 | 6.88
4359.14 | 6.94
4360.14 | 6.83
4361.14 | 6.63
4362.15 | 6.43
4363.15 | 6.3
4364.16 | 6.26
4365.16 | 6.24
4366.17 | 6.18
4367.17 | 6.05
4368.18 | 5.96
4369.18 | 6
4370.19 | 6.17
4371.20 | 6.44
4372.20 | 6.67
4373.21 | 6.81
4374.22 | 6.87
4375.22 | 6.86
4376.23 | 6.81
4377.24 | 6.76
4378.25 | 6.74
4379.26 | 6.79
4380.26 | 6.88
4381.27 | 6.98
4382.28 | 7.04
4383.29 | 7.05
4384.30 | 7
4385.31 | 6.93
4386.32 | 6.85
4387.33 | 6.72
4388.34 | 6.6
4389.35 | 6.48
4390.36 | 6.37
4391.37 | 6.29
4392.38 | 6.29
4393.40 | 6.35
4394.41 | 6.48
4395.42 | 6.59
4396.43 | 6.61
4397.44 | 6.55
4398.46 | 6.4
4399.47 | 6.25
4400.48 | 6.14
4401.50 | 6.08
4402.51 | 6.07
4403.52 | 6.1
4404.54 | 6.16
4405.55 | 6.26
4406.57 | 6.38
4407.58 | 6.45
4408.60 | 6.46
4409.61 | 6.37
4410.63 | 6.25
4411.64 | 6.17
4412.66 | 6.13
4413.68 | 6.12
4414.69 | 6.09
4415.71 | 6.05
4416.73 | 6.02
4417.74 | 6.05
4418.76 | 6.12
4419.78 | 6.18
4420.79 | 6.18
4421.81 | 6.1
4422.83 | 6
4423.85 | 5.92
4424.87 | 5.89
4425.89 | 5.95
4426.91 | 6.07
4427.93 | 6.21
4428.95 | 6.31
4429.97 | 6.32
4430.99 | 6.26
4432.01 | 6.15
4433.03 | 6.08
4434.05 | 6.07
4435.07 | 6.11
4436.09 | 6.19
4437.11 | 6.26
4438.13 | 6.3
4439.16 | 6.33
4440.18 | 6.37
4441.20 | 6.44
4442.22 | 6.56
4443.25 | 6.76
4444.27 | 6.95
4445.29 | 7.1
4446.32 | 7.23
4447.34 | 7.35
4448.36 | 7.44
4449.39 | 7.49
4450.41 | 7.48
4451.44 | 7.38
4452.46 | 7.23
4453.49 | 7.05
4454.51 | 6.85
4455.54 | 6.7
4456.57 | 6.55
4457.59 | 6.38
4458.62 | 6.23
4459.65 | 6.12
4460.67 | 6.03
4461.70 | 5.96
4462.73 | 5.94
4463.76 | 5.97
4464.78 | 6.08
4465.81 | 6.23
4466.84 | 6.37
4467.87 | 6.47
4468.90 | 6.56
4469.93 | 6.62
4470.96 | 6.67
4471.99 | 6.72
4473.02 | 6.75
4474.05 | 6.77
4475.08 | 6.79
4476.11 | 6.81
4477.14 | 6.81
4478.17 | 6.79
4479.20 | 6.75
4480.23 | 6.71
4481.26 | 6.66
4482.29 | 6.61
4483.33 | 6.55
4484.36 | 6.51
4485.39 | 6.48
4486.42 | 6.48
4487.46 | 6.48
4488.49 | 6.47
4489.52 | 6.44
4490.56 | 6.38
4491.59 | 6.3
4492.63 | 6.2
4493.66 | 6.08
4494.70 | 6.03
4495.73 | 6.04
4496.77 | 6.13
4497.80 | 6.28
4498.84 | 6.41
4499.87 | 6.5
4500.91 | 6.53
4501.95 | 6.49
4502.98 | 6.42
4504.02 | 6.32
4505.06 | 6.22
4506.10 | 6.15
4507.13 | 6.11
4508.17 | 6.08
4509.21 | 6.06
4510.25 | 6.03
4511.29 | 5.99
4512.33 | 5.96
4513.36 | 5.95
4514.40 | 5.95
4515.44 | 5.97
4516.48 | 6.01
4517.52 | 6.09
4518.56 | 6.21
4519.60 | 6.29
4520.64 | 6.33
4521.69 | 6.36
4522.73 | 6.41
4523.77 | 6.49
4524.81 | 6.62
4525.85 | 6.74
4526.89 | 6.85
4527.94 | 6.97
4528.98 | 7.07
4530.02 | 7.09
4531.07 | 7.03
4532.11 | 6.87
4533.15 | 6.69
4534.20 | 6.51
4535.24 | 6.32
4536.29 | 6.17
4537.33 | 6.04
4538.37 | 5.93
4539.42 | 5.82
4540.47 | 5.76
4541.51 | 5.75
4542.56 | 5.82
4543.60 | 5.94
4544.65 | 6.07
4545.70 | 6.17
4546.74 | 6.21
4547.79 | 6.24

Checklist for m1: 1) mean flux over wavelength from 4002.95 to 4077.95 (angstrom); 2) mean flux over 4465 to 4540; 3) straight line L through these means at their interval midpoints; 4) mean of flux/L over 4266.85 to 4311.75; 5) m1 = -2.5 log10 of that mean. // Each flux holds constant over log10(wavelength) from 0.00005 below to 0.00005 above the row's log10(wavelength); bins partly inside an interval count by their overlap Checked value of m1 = 0.38 mag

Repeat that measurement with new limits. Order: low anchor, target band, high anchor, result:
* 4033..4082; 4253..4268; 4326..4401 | 0.15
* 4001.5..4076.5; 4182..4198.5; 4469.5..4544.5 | 0.40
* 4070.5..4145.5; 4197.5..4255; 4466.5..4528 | 0.22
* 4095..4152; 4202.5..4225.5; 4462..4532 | 0.32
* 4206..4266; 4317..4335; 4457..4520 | 0.24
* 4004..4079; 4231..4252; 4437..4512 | 0.16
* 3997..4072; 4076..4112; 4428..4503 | 0.09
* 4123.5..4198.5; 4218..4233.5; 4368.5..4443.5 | 0.13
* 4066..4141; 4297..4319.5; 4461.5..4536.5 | 0.32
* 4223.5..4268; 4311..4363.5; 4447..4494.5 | 0.04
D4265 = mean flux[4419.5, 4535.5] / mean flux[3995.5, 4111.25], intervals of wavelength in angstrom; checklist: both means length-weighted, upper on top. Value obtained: 1.70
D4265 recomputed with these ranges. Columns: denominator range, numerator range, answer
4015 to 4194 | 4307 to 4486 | 1.67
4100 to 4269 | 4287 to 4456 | 1.54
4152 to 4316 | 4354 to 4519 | 1.82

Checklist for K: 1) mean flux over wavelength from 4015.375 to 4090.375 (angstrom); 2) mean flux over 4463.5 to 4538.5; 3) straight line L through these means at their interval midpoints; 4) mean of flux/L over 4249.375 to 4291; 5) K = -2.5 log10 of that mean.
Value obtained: 0.34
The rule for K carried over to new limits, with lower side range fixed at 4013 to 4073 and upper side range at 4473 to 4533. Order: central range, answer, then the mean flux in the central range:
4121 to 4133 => 0.12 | 3.78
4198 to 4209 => 0.39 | 3.27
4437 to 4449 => -0.12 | 6.78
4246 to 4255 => 0.15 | 4.3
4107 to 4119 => -0.14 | 4.74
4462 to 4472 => -0.02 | 6.33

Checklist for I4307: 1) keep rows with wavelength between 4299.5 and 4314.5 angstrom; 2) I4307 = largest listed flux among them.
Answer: 5.17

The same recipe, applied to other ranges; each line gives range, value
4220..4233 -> 3.87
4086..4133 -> 4.88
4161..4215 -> 3.51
